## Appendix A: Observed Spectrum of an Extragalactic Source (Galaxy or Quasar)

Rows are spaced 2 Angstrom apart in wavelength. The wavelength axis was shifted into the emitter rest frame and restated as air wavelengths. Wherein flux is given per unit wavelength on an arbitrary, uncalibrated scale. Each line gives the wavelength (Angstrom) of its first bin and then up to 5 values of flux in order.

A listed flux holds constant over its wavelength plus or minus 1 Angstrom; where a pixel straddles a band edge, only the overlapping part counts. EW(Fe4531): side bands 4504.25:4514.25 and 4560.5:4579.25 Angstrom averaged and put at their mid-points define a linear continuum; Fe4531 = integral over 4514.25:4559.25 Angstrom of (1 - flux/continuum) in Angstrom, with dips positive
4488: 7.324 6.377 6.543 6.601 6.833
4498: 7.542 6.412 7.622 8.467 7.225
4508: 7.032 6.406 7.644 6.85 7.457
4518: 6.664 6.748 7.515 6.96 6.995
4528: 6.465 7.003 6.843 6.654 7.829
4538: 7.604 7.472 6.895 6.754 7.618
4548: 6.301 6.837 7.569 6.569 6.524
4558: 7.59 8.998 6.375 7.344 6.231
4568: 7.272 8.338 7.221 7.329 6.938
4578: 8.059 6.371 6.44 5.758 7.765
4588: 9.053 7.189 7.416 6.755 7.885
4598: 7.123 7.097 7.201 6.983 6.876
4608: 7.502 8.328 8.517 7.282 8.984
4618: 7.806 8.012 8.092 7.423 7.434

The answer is 1.0 Angstrom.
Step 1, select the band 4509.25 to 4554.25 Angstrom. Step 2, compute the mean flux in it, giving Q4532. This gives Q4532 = 7.04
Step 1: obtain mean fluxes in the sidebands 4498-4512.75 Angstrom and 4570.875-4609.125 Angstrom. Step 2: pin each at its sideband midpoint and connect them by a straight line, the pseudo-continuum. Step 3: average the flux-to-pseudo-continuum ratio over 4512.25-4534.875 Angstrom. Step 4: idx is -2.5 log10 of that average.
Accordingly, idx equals 0.05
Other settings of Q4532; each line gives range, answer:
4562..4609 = 7.21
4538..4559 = 7.04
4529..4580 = 7.19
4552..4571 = 7.27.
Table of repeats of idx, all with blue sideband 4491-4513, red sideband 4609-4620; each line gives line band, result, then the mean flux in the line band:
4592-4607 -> 0.13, 7.15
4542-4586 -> 0.09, 7.08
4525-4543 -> 0.05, 7.08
